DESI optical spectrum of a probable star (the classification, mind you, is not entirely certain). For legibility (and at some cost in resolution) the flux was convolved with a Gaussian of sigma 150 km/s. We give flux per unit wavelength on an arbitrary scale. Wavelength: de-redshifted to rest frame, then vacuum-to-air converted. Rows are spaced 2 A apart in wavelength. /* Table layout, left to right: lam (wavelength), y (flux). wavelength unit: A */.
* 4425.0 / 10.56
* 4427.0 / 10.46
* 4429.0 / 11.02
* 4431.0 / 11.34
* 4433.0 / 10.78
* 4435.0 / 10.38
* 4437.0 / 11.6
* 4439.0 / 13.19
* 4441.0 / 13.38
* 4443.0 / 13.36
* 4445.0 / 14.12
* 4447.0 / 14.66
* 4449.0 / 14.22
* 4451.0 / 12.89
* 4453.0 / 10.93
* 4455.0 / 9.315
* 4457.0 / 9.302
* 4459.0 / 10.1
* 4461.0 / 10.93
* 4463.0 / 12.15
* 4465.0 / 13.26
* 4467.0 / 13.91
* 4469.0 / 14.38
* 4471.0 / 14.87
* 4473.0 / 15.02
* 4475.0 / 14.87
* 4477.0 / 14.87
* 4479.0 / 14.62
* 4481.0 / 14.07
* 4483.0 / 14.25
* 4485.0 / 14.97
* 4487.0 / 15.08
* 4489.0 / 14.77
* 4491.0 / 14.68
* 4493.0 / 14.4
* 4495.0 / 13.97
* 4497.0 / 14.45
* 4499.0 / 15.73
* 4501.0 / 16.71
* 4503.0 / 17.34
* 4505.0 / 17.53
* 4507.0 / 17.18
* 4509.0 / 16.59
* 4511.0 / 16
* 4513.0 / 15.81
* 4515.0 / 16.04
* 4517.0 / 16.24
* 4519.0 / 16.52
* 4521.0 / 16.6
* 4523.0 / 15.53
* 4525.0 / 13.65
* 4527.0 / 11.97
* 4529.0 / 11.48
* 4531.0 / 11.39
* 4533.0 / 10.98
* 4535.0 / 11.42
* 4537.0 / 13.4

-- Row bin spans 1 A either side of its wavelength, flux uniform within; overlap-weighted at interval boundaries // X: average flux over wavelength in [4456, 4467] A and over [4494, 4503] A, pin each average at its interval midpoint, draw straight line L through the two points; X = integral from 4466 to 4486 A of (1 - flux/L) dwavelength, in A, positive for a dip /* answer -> -2.5 A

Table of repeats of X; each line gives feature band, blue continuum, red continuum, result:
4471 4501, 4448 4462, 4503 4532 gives -3.7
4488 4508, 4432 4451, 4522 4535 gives -4.9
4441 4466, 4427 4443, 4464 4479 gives 1.7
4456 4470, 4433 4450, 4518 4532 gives 1.3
